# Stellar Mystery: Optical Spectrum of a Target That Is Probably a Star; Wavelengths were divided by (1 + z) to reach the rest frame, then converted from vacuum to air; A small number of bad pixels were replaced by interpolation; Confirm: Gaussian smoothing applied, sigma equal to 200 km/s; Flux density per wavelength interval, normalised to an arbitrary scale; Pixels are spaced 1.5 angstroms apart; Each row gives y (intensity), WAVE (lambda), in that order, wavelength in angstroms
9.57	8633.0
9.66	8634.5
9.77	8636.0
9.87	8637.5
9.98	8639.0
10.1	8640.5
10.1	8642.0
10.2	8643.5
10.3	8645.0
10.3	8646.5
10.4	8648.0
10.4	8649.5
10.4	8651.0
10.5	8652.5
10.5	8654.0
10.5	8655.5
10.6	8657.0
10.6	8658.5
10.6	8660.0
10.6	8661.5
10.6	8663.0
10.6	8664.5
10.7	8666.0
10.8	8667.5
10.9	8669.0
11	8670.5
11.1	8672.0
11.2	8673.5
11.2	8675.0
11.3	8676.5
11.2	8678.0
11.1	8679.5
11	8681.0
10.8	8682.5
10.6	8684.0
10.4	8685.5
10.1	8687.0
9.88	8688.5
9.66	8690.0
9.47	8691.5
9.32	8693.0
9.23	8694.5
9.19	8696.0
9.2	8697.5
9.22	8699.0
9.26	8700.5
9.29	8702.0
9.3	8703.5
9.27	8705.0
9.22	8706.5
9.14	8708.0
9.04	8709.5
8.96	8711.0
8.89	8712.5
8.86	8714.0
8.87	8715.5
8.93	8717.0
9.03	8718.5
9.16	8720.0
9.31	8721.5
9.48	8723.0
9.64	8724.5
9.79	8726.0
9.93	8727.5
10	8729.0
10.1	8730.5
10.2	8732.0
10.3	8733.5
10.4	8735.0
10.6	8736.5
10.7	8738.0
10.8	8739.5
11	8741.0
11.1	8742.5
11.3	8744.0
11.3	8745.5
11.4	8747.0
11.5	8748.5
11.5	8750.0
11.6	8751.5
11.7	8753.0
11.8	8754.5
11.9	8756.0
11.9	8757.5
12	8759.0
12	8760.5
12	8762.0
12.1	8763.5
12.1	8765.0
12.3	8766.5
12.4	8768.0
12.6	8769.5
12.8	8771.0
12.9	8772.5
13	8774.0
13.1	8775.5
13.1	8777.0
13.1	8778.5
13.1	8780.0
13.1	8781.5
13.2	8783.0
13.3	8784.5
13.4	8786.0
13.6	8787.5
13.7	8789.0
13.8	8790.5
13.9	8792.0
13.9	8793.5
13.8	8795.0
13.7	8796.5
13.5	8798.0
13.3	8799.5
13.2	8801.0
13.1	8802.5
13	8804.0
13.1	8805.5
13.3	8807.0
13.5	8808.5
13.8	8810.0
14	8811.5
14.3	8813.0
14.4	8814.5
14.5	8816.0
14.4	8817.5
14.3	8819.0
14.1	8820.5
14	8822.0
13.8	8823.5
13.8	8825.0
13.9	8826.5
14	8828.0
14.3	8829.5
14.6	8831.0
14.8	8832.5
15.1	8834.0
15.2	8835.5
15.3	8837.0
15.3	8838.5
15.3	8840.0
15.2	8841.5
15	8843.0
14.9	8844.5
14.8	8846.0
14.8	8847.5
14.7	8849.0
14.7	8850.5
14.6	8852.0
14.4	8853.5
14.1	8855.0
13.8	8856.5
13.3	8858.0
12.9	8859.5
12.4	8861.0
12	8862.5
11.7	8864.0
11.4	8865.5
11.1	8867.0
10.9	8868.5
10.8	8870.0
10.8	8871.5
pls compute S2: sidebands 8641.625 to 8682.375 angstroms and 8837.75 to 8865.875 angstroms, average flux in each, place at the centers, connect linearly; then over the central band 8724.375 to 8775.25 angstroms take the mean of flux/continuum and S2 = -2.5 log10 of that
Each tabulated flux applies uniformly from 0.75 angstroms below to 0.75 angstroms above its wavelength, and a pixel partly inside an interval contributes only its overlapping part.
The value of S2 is 0.076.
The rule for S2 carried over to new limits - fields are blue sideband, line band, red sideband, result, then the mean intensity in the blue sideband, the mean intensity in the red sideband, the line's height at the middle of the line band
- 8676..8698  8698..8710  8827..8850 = 0.160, 10.2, 14.9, 10.7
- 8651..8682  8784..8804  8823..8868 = -0.036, 10.8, 14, 13.1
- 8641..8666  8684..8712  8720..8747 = 0.106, 10.5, 10.3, 10.4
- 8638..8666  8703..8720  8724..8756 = 0.181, 10.4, 10.8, 10.7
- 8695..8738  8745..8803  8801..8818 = -0.054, 9.47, 13.7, 12.1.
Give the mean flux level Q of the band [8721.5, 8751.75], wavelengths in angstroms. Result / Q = 10.6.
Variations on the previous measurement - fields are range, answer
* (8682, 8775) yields 10.5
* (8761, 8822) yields 13.3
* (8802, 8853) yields 14.4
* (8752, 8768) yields 12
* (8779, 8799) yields 13.5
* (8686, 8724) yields 9.26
